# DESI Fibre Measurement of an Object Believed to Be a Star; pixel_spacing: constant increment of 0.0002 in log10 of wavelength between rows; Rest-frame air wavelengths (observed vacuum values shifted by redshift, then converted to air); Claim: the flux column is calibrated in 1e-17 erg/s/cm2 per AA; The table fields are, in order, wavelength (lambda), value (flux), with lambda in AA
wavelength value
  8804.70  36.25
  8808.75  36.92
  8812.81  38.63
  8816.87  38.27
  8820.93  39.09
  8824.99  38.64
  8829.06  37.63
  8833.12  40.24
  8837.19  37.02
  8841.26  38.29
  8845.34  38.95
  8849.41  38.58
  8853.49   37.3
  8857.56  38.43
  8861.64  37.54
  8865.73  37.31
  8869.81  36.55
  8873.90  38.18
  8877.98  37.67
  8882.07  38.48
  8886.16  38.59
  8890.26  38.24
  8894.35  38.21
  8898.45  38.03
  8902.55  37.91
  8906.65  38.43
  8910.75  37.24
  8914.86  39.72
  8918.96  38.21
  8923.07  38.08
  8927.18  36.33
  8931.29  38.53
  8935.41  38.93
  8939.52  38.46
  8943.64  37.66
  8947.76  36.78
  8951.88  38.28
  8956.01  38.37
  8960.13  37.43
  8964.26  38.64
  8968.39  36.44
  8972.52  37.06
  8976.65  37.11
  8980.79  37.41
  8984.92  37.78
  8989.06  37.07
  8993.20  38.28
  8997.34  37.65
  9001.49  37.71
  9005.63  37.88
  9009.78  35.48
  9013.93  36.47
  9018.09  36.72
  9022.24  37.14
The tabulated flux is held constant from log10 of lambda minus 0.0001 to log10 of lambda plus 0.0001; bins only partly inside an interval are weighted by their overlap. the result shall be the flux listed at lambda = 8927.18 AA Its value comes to 36.33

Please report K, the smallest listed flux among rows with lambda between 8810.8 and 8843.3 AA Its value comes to 37.02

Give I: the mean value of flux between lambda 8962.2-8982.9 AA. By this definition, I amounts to 37.3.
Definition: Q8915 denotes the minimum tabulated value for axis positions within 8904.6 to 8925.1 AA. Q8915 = 37.24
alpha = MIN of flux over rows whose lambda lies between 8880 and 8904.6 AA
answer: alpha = 37.91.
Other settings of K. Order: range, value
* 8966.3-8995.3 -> 36.44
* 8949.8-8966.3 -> 37.43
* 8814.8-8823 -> 38.27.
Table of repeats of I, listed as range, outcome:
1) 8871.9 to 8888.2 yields 38.2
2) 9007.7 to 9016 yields 36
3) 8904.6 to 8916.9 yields 38.5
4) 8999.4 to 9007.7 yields 37.8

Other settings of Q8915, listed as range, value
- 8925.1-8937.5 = 36.33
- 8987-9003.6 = 37.07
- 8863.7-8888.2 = 36.55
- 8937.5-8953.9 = 36.78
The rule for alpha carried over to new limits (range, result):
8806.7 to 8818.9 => 36.92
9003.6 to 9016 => 35.48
